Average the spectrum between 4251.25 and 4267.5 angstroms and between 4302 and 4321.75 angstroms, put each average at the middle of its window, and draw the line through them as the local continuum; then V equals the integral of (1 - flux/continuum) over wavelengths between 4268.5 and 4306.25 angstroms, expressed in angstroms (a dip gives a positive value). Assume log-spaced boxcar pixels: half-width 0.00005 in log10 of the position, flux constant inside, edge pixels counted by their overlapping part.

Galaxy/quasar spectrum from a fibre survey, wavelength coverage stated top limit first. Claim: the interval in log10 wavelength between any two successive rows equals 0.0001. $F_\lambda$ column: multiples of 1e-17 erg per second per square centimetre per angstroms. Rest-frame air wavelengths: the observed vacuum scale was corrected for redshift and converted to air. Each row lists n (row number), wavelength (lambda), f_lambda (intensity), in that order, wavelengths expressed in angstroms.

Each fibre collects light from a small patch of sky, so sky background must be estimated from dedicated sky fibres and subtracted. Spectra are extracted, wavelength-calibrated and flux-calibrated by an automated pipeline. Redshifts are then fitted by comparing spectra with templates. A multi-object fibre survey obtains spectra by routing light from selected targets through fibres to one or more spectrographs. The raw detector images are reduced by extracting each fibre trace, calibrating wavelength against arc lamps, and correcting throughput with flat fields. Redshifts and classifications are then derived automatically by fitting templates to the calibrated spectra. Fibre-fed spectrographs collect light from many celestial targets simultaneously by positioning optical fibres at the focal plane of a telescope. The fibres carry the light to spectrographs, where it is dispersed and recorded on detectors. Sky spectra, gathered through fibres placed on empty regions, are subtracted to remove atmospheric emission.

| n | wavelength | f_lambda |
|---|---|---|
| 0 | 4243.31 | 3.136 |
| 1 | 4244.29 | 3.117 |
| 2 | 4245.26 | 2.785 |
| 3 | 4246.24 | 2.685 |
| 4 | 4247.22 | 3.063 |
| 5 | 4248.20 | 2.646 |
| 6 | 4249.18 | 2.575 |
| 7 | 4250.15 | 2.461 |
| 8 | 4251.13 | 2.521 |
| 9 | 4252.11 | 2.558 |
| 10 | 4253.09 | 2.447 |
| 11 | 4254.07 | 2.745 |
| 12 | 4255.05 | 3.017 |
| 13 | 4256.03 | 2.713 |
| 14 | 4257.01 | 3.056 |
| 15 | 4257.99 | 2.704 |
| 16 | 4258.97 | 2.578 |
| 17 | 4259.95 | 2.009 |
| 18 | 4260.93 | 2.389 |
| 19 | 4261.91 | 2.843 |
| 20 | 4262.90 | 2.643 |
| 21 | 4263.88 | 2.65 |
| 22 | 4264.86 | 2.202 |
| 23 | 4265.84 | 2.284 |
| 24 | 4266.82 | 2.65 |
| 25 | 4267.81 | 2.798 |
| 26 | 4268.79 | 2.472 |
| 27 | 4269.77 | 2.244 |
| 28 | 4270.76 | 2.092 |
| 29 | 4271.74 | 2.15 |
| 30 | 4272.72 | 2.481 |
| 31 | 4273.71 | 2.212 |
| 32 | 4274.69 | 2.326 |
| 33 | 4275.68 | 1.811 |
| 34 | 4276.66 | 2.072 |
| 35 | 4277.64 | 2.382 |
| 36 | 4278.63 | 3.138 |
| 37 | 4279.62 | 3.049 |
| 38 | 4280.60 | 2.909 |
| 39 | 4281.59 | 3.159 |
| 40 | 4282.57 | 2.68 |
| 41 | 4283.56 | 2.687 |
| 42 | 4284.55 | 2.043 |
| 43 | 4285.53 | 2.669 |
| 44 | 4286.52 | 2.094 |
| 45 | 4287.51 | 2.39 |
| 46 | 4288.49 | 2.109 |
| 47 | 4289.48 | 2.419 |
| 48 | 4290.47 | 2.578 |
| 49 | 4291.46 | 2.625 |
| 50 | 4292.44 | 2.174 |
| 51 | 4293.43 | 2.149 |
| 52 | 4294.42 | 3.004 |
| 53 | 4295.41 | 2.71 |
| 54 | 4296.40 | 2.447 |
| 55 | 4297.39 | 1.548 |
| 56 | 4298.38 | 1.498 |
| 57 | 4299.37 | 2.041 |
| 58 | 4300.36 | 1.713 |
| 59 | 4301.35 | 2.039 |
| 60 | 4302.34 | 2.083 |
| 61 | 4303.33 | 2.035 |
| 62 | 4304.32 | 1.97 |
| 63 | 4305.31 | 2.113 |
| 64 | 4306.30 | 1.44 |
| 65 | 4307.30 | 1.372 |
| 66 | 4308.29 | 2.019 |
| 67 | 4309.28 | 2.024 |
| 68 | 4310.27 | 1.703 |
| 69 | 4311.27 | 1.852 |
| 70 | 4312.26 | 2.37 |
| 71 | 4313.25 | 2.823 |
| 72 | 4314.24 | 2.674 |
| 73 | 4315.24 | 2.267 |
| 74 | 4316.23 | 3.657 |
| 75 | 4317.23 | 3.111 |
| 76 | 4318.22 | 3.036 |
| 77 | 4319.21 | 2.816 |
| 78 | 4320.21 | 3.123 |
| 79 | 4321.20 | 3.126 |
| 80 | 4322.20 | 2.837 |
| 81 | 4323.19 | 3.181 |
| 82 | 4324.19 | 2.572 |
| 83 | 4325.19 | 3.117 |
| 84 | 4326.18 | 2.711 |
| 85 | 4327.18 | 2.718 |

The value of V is 2.6 angstroms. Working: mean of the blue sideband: 2.59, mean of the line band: 2.31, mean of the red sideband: 2.38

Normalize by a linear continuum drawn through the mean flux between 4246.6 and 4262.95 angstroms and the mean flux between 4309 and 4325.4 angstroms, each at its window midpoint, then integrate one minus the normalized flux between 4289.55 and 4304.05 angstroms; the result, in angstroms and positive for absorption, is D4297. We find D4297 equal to 2.7 angstroms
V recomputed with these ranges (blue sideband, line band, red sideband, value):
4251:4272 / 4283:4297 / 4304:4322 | 0.3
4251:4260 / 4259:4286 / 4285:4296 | 0.8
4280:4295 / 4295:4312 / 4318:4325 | 5.0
